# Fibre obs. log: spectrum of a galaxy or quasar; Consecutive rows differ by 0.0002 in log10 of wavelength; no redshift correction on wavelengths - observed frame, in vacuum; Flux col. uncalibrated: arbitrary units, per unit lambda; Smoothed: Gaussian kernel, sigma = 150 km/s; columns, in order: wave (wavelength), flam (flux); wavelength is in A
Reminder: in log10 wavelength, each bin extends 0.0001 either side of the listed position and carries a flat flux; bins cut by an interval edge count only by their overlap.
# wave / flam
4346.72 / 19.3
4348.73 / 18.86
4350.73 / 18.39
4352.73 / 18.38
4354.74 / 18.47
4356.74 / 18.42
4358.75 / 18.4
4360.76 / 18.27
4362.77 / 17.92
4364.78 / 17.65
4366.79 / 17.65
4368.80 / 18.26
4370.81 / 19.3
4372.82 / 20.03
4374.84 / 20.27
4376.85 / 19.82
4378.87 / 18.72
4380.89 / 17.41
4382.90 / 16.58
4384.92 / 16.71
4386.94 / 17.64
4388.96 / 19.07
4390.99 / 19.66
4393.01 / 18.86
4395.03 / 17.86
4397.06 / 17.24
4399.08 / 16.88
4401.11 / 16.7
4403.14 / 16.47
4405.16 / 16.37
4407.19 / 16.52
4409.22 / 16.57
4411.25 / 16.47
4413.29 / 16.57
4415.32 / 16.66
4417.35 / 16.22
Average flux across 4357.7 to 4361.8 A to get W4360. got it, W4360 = 18.3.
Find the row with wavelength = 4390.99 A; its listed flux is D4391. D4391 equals 19.66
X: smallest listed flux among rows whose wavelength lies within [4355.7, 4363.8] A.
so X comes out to 17.92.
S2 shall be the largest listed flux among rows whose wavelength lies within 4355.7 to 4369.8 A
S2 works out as 18.42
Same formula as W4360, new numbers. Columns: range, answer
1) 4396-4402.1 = 16.9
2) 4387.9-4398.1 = 18.5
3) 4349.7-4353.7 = 18.4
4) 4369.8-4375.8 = 19.9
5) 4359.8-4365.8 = 17.9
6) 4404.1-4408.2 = 16.5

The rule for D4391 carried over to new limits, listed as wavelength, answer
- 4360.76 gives 18.27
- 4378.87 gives 18.72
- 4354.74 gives 18.47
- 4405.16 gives 16.37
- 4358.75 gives 18.4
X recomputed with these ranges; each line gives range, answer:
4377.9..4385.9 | 16.58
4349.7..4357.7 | 18.38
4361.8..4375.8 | 17.65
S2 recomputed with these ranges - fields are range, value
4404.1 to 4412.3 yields 16.57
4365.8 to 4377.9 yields 20.27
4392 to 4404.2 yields 18.86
